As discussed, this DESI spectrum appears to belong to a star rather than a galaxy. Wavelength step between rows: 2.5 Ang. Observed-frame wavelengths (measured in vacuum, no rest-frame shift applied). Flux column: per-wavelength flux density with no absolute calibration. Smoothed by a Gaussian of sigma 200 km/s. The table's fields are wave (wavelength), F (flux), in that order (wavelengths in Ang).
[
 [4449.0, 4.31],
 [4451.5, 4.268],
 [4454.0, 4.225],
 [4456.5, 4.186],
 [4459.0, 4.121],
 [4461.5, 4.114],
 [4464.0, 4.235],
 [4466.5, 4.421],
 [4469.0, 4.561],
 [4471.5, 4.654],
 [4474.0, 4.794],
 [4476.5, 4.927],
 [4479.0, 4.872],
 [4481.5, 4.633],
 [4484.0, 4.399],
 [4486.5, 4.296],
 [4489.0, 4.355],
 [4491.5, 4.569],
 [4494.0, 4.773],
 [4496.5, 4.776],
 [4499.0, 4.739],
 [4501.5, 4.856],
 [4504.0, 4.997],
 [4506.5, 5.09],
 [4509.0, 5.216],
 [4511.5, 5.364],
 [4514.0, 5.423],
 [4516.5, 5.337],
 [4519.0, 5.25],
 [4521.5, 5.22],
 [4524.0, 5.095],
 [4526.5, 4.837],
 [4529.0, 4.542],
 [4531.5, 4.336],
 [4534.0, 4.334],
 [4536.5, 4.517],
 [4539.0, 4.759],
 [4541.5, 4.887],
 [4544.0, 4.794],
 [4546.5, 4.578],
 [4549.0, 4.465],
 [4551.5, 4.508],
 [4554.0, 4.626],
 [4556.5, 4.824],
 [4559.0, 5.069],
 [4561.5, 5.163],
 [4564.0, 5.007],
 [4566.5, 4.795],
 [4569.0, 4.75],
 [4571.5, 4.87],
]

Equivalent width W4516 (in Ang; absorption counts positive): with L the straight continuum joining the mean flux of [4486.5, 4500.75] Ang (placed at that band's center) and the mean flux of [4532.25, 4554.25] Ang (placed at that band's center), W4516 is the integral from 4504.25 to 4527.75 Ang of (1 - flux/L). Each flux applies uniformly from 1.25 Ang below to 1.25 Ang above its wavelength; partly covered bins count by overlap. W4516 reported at -2.98 Ang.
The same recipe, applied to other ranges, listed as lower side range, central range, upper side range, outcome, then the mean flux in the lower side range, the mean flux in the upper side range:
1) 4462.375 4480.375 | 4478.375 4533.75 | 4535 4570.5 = -1.97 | 4.63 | 4.76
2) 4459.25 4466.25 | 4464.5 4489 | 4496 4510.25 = -0.74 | 4.2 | 4.95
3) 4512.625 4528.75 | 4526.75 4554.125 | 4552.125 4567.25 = 2.40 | 5.15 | 4.9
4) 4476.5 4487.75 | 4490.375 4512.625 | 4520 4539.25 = -1.39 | 4.59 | 4.71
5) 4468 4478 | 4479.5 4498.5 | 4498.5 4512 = 1.27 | 4.74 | 5.04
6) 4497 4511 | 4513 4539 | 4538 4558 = -0.20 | 4.99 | 4.68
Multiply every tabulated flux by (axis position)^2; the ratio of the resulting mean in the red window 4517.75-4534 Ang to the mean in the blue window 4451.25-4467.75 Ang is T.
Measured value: 1.2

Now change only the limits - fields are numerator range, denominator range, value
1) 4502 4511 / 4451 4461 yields 1.25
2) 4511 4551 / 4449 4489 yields 1.12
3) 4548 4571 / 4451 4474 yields 1.16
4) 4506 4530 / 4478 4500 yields 1.13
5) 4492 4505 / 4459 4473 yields 1.11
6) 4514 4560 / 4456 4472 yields 1.15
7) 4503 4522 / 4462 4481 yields 1.16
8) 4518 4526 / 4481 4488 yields 1.19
